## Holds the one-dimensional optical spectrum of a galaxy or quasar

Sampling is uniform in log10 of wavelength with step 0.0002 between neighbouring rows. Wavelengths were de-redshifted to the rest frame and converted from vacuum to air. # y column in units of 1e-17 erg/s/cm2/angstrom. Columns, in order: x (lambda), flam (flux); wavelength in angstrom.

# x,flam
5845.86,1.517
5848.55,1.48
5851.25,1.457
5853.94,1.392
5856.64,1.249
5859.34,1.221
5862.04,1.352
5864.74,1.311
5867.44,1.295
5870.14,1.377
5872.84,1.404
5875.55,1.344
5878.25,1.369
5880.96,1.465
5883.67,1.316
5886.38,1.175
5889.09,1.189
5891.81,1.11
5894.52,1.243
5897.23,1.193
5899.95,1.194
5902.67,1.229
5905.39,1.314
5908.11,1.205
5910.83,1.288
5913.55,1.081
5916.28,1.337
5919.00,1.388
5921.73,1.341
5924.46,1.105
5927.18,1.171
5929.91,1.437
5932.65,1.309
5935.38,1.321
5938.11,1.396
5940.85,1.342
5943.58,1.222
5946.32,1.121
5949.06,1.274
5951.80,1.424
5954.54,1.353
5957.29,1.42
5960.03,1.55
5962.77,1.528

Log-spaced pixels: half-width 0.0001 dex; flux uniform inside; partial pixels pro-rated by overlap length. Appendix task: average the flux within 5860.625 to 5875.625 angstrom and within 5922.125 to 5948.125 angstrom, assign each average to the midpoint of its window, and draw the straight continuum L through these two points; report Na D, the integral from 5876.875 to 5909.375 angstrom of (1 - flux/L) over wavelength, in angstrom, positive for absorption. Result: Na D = 1.7 angstrom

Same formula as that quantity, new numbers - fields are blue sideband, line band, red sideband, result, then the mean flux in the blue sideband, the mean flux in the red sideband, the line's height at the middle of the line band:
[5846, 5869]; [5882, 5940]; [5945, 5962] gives 4.4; 1.35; 1.36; 1.36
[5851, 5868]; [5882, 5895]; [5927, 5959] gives 1.1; 1.32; 1.32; 1.32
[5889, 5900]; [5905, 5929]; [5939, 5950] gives -0.7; 1.18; 1.25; 1.21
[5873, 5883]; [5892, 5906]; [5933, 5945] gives 1.5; 1.39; 1.32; 1.36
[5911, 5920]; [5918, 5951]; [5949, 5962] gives 1.3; 1.27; 1.42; 1.34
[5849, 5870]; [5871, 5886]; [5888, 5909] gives -1.1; 1.33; 1.21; 1.27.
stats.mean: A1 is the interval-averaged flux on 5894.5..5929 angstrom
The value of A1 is 1.24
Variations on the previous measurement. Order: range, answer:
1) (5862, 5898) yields 1.3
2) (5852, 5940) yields 1.29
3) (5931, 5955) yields 1.31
